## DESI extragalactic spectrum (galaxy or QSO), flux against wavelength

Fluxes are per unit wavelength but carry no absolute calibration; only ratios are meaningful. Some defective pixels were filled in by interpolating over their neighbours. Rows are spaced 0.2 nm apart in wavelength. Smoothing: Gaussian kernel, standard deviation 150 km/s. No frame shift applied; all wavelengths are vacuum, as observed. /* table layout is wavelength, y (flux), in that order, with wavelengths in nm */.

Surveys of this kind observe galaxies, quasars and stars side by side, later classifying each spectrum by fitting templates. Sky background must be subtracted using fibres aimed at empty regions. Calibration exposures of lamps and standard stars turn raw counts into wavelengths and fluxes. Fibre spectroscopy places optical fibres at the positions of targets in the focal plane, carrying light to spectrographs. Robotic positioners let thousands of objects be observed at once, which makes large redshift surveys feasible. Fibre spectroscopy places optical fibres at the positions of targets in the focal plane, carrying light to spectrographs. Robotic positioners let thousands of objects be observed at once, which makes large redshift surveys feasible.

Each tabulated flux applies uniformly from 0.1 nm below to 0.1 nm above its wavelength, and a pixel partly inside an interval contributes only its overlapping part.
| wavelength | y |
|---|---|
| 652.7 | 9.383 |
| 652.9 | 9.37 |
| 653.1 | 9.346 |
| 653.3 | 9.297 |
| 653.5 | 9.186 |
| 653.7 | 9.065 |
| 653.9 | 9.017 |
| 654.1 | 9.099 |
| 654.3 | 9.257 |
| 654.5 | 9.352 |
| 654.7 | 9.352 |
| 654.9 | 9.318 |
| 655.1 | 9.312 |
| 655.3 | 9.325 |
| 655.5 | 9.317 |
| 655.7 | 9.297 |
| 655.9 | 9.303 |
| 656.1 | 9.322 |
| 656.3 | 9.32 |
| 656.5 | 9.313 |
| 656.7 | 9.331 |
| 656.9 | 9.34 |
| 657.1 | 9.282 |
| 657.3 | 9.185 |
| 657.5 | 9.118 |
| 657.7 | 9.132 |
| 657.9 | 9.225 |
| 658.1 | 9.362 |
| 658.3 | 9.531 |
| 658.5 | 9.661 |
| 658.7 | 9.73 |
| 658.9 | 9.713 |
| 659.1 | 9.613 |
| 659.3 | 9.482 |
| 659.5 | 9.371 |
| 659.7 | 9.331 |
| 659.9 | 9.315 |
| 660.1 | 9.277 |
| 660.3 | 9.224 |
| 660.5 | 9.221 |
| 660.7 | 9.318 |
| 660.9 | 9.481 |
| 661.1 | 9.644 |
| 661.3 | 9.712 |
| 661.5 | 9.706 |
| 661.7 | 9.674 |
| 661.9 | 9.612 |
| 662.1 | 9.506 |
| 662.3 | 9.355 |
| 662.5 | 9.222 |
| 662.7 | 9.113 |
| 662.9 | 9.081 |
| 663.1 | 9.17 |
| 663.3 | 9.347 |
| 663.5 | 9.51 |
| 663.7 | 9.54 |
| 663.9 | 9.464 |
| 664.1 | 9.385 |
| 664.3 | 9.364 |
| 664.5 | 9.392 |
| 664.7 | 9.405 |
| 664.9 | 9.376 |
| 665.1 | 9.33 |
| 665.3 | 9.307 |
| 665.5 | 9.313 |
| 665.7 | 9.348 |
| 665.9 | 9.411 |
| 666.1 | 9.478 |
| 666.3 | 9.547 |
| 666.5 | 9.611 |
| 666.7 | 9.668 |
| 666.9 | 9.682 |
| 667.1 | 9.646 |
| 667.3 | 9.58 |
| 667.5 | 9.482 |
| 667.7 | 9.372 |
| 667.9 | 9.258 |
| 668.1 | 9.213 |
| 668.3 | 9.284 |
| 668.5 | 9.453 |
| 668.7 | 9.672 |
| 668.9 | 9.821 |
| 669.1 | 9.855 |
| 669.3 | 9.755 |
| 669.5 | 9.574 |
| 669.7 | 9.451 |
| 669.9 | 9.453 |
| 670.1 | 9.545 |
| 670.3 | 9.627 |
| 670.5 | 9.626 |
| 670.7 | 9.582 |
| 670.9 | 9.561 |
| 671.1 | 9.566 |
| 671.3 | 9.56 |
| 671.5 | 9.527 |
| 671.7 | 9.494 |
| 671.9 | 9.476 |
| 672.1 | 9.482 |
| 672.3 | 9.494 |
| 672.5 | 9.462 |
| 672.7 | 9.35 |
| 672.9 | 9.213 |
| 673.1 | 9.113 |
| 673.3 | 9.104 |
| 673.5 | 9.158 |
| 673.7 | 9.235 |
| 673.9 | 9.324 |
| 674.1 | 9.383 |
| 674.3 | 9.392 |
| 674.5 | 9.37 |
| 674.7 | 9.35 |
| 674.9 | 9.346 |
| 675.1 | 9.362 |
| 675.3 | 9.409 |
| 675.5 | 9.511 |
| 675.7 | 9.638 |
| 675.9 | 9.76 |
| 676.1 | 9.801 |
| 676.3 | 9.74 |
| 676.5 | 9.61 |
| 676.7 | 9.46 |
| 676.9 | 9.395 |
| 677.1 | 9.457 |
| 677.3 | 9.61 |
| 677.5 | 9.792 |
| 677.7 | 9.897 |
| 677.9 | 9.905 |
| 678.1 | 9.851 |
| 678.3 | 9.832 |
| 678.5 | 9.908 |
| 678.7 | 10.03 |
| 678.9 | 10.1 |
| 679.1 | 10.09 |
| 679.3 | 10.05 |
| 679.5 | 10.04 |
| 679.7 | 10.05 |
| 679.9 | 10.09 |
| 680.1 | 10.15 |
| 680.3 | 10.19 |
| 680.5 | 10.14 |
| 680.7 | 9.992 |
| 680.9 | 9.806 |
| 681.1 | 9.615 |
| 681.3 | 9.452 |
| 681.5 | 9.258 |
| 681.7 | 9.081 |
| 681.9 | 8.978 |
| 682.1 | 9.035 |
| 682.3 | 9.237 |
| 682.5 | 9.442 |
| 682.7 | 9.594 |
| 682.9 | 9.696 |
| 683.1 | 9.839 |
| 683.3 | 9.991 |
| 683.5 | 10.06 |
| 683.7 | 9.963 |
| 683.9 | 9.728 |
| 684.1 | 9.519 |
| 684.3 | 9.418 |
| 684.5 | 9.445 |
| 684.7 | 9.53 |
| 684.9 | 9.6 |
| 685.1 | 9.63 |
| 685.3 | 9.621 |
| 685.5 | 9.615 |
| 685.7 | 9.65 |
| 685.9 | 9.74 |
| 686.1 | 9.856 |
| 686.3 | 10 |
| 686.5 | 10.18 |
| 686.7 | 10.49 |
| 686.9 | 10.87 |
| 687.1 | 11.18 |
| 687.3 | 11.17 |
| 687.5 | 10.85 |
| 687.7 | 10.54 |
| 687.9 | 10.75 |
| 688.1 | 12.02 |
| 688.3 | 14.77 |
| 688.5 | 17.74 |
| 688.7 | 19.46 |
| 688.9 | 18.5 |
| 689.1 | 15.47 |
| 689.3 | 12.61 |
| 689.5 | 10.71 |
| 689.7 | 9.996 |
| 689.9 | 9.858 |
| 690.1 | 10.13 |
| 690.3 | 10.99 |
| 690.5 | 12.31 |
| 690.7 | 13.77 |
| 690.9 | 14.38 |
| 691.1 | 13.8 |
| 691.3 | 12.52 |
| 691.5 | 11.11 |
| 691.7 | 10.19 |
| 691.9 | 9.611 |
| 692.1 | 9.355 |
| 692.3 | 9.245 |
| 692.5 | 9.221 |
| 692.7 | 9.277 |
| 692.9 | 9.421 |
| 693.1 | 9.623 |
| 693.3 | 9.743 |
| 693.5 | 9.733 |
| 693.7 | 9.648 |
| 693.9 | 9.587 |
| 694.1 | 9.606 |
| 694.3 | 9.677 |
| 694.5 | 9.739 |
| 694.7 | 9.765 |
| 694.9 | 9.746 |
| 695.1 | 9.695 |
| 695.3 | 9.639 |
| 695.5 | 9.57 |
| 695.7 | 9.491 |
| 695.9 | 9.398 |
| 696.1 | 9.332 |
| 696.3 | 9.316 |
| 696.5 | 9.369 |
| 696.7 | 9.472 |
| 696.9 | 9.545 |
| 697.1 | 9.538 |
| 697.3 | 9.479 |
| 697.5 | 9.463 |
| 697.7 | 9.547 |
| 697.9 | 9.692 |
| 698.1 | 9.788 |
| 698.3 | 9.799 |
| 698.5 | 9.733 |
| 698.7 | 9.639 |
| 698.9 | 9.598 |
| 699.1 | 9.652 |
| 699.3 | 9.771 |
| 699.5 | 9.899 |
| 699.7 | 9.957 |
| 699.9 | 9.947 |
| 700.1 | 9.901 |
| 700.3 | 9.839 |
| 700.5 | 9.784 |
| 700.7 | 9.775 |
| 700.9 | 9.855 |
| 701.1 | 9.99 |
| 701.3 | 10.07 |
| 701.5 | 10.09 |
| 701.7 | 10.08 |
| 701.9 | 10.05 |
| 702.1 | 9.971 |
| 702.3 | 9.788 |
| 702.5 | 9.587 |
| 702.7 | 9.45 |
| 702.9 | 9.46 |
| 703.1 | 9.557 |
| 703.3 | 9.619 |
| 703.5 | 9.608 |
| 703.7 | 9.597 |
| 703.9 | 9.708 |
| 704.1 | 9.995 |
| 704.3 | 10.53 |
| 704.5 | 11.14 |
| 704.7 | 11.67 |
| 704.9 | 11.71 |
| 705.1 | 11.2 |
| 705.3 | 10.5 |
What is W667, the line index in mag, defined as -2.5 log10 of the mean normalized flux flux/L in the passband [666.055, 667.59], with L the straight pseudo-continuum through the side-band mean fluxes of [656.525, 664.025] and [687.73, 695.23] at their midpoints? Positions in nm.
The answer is 0.03 mag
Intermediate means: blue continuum 9.4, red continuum 11.4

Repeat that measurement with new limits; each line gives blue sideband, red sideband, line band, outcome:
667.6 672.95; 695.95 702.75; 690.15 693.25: -0.14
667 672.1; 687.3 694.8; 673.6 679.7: 0.06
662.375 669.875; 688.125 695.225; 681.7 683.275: 0.14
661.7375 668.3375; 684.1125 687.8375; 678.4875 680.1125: -0.02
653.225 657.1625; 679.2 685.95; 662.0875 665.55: 0.01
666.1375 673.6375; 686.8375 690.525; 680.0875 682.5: 0.19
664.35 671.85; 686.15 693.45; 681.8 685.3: 0.16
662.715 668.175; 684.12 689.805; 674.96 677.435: 0.10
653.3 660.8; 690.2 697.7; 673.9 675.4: 0.04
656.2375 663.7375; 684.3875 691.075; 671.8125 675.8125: 0.13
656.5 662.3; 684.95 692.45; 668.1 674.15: 0.09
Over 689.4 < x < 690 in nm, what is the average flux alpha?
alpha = 10.2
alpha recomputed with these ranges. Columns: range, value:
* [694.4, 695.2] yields 9.74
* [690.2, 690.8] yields 12.4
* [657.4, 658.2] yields 9.21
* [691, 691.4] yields 13.2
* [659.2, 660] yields 9.37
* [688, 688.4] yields 13.4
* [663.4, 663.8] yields 9.53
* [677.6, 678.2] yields 9.88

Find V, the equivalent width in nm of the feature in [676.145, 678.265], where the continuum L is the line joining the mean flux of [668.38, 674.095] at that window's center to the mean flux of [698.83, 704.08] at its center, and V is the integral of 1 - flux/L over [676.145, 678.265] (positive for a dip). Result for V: -0.03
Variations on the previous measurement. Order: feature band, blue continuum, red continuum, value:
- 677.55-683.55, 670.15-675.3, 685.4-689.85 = 0.565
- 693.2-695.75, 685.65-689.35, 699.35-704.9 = 0.363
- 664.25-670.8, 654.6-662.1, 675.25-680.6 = 0.072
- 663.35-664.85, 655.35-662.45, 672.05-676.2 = -0.005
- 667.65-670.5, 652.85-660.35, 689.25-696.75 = 0.035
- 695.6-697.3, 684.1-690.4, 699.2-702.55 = 0.157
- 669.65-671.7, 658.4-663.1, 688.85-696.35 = 0.056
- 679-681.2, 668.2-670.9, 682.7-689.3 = 0.126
